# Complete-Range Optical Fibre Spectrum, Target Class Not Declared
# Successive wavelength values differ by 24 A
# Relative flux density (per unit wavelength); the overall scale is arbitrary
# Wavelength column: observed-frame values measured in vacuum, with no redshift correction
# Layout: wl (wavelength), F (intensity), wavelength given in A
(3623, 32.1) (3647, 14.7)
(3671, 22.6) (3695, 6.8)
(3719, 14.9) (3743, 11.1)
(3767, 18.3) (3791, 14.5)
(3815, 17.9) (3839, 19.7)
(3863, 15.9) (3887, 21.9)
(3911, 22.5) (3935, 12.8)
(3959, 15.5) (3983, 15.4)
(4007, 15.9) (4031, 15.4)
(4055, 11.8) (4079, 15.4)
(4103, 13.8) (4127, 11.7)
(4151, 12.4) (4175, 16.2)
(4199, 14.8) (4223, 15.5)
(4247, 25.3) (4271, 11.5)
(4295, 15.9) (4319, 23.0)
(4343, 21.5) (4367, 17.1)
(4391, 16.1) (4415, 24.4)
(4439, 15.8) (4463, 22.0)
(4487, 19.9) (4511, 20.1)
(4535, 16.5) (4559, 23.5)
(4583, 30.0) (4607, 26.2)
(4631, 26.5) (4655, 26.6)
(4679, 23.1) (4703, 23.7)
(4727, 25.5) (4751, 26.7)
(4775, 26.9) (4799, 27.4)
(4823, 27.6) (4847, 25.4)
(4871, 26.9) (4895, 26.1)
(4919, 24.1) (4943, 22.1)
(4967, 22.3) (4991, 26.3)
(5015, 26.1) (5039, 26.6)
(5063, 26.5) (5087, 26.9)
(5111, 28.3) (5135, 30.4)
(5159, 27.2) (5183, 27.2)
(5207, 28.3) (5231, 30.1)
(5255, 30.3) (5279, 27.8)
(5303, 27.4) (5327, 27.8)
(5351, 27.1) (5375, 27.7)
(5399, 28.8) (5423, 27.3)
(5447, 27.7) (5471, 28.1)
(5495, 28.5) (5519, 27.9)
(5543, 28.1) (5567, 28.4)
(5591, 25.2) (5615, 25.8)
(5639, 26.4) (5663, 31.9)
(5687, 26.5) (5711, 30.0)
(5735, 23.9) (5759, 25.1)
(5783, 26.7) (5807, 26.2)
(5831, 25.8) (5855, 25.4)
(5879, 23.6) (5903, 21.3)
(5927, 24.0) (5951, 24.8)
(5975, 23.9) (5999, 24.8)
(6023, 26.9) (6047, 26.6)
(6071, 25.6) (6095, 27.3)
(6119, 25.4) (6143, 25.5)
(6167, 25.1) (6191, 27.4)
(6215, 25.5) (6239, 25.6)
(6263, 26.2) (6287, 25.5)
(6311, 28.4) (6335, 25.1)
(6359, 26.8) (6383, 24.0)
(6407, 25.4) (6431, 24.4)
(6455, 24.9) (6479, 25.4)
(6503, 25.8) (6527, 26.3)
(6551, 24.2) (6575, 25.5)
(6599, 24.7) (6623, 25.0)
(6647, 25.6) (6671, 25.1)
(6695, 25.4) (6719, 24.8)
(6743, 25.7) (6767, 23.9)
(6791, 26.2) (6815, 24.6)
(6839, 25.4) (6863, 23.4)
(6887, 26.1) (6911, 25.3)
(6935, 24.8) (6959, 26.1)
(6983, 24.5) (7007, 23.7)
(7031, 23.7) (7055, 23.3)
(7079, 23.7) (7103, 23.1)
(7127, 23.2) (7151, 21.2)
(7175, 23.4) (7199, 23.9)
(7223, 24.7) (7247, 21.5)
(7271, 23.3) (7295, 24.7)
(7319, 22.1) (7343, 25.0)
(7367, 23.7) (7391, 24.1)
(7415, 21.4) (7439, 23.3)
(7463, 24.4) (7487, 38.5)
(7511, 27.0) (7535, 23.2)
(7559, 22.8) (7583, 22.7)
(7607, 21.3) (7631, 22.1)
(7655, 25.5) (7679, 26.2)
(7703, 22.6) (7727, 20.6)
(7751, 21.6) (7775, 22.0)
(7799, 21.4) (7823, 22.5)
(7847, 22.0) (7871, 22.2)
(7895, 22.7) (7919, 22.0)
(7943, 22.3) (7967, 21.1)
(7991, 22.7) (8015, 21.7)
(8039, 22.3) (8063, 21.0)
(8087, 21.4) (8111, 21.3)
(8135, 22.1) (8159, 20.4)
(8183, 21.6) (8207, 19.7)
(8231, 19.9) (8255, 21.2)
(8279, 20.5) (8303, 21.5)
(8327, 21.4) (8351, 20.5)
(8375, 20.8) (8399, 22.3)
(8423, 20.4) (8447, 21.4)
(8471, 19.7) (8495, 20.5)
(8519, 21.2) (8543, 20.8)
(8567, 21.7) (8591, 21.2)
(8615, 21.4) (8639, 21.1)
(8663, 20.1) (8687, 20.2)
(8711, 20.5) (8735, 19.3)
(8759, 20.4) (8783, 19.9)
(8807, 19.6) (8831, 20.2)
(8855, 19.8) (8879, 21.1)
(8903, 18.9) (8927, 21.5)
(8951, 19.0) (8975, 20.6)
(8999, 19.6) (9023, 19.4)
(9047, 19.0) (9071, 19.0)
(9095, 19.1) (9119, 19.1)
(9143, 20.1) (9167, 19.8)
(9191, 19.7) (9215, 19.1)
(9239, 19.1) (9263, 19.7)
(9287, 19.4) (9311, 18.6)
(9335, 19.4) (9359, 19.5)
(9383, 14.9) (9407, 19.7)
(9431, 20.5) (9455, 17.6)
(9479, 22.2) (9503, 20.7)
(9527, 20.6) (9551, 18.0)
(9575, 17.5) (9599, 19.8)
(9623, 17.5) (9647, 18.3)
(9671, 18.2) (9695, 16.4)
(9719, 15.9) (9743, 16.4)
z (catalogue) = 0.141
